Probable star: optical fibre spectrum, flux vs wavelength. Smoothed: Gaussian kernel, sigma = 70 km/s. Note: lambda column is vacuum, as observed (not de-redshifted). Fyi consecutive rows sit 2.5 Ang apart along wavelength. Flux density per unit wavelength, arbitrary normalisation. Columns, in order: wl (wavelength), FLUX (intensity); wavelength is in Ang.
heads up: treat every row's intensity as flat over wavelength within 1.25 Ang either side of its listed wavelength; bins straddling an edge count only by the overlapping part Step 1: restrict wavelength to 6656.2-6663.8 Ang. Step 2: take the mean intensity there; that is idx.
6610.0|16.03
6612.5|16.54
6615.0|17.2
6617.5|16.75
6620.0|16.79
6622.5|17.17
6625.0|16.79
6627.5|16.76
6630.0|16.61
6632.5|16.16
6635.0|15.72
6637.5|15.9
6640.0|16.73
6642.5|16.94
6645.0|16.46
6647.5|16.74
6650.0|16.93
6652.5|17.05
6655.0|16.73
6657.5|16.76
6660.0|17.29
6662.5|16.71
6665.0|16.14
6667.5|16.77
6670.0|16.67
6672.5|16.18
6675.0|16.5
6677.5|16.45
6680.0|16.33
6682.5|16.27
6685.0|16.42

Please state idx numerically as 16.9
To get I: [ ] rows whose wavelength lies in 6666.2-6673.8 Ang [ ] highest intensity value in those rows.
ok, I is 16.77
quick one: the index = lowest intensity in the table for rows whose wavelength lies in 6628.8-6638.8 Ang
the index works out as 15.72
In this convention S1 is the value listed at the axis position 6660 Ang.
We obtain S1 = 17.29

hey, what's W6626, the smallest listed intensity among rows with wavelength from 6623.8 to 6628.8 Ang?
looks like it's 16.76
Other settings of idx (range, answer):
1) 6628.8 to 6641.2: 16.2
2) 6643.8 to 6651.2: 16.7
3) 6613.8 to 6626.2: 16.9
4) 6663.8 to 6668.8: 16.5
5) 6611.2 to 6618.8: 16.8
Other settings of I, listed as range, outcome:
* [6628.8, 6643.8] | 16.94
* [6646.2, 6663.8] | 17.29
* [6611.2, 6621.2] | 17.2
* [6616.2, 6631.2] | 17.17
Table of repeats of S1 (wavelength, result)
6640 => 16.73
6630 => 16.61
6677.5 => 16.45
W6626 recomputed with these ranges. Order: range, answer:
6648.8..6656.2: 16.73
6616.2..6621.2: 16.75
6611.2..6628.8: 16.54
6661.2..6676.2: 16.14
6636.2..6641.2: 15.9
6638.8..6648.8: 16.46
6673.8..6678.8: 16.45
